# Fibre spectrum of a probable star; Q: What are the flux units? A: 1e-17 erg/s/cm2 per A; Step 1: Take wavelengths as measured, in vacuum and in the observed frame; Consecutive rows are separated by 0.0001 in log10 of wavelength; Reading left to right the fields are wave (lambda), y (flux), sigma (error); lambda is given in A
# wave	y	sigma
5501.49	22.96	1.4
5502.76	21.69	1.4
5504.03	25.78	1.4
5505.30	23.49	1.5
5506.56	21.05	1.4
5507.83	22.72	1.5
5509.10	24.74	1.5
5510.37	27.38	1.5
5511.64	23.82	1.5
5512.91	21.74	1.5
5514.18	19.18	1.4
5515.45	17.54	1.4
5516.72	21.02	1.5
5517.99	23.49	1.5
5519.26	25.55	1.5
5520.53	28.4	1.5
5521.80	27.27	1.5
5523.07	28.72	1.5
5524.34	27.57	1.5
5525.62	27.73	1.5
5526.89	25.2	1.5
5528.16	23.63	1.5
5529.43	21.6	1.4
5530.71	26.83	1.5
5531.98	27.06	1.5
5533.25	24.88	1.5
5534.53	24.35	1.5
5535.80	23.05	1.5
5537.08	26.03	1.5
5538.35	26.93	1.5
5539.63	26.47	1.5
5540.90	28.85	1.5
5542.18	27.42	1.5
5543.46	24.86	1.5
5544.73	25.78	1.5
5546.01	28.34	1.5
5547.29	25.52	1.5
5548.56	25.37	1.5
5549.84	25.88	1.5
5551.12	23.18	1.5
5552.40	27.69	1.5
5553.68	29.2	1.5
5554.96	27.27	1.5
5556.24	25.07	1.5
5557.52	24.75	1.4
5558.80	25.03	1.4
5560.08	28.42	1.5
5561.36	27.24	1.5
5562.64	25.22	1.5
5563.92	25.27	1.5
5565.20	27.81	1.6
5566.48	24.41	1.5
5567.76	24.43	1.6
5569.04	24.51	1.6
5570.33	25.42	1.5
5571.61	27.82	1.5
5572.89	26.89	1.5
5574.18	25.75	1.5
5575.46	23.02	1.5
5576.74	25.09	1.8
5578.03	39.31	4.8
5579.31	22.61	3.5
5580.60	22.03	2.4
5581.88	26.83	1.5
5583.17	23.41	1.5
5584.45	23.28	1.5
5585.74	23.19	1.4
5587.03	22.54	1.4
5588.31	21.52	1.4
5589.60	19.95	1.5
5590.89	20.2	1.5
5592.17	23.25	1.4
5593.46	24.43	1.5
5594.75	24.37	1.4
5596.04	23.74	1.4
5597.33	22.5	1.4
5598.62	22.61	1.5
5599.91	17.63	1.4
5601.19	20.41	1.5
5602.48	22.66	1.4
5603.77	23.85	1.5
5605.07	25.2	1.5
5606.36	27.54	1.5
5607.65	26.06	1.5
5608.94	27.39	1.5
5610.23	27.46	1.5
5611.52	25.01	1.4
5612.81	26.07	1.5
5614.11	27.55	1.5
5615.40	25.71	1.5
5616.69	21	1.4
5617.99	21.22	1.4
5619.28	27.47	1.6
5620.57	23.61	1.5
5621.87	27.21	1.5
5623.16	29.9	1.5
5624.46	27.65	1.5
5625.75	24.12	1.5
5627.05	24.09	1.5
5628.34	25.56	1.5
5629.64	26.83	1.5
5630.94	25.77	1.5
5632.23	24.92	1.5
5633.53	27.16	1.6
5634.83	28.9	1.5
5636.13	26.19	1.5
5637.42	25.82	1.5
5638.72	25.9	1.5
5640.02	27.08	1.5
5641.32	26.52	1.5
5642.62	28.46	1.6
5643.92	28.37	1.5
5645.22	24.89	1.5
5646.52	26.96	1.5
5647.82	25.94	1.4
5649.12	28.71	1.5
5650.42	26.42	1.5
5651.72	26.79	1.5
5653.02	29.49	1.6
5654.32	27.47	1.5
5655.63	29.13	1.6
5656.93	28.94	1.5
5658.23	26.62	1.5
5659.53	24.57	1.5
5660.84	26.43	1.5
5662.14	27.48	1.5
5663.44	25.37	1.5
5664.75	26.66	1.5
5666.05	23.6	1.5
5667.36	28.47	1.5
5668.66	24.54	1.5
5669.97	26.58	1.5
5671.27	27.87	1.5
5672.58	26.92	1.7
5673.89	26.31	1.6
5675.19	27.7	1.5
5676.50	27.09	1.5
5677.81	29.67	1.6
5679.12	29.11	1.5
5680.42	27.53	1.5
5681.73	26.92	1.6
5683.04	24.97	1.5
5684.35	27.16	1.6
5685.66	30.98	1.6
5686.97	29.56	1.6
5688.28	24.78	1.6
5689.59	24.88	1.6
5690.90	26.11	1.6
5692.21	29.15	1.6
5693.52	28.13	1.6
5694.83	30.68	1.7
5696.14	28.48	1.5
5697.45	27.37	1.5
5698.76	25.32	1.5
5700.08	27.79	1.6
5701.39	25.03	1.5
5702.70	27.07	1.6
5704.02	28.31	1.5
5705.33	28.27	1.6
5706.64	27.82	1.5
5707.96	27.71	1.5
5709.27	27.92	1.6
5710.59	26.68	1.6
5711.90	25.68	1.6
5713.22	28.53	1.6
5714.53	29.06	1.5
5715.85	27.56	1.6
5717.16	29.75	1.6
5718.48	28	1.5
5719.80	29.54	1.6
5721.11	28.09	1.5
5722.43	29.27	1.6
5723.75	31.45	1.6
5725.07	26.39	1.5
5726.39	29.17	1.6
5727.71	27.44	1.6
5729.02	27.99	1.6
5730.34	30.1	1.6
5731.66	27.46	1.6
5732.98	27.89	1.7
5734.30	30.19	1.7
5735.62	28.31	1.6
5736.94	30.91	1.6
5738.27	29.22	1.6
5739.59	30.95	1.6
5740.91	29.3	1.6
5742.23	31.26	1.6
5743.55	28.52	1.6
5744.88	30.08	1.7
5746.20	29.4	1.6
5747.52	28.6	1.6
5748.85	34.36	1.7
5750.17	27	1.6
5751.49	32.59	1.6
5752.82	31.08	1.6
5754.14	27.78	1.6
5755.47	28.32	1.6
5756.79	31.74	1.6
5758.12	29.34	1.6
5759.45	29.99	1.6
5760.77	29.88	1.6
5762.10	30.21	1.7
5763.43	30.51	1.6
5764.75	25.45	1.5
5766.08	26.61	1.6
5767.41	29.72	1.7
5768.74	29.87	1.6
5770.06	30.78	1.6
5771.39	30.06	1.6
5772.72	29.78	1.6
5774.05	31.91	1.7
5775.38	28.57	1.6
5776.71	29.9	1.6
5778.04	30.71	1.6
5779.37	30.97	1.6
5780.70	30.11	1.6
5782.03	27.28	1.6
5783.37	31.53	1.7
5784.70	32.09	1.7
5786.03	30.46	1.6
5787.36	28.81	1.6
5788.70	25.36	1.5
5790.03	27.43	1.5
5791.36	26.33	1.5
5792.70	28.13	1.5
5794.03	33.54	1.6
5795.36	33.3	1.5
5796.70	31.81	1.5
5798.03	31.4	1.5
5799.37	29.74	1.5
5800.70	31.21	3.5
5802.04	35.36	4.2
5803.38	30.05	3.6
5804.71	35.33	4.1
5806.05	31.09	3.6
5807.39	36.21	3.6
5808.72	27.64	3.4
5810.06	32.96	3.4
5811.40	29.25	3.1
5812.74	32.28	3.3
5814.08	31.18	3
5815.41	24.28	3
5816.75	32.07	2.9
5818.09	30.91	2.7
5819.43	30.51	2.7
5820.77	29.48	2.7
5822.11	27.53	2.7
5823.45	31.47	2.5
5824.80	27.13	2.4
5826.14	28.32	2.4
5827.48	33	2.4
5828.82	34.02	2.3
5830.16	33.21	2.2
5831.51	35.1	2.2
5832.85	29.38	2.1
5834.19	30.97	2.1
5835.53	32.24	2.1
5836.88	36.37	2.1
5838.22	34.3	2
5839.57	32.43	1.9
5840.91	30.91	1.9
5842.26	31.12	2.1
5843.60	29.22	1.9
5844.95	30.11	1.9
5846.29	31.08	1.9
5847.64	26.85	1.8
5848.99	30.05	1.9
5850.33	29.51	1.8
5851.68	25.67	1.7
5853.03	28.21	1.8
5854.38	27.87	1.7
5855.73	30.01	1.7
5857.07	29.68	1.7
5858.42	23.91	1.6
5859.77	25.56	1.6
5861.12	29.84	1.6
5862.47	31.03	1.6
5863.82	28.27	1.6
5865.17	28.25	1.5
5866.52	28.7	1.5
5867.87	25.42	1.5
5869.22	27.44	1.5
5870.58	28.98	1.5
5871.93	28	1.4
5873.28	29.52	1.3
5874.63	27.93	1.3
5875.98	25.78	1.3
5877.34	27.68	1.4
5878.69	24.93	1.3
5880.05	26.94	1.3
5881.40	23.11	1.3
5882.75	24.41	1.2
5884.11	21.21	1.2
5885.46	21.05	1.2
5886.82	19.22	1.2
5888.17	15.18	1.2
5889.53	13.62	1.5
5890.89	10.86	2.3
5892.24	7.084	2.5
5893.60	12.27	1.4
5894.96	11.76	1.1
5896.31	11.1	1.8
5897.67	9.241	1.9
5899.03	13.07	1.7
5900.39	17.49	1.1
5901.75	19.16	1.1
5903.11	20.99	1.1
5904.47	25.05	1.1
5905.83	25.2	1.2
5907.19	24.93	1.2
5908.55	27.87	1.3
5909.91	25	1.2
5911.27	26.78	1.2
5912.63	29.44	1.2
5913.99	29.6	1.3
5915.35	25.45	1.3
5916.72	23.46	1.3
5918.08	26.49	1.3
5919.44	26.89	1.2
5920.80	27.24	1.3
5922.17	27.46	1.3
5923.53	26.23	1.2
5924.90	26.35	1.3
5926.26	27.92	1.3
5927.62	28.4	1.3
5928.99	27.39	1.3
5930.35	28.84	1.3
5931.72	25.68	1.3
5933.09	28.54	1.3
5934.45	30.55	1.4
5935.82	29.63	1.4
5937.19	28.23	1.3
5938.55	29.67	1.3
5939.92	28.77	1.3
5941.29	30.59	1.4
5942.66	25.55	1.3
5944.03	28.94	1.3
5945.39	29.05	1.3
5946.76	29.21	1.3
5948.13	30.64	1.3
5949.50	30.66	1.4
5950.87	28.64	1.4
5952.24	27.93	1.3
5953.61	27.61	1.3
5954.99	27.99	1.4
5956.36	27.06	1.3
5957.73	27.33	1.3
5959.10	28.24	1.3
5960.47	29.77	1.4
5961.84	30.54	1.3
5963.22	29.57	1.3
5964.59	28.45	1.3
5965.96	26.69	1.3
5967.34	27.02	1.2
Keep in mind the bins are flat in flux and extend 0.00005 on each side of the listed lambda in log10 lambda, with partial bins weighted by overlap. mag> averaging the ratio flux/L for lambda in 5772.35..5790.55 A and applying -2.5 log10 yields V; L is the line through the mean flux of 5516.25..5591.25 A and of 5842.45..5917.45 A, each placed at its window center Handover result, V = -0.21 mag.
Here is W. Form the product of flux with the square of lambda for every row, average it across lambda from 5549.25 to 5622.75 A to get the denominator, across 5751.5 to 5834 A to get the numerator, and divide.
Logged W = 1.3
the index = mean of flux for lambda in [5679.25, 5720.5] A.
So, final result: 27.7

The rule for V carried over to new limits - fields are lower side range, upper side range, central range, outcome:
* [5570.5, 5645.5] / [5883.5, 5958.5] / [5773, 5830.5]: -0.24 mag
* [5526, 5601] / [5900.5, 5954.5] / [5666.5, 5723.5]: -0.07 mag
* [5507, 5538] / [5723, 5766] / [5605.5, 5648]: 0.03 mag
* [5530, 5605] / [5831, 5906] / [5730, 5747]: -0.18 mag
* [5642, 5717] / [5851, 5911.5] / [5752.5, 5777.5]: -0.16 mag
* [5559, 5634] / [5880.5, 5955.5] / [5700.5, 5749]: -0.17 mag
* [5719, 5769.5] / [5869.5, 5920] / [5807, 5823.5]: -0.17 mag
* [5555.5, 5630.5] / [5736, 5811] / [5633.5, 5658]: -0.04 mag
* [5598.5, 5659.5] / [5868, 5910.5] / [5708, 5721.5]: -0.16 mag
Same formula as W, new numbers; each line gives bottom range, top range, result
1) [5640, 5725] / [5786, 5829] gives 1.16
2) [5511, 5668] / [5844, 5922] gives 1.05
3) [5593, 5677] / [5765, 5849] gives 1.25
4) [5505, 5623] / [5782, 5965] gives 1.23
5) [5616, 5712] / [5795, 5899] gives 1.08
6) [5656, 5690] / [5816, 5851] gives 1.22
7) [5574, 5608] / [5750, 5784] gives 1.33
